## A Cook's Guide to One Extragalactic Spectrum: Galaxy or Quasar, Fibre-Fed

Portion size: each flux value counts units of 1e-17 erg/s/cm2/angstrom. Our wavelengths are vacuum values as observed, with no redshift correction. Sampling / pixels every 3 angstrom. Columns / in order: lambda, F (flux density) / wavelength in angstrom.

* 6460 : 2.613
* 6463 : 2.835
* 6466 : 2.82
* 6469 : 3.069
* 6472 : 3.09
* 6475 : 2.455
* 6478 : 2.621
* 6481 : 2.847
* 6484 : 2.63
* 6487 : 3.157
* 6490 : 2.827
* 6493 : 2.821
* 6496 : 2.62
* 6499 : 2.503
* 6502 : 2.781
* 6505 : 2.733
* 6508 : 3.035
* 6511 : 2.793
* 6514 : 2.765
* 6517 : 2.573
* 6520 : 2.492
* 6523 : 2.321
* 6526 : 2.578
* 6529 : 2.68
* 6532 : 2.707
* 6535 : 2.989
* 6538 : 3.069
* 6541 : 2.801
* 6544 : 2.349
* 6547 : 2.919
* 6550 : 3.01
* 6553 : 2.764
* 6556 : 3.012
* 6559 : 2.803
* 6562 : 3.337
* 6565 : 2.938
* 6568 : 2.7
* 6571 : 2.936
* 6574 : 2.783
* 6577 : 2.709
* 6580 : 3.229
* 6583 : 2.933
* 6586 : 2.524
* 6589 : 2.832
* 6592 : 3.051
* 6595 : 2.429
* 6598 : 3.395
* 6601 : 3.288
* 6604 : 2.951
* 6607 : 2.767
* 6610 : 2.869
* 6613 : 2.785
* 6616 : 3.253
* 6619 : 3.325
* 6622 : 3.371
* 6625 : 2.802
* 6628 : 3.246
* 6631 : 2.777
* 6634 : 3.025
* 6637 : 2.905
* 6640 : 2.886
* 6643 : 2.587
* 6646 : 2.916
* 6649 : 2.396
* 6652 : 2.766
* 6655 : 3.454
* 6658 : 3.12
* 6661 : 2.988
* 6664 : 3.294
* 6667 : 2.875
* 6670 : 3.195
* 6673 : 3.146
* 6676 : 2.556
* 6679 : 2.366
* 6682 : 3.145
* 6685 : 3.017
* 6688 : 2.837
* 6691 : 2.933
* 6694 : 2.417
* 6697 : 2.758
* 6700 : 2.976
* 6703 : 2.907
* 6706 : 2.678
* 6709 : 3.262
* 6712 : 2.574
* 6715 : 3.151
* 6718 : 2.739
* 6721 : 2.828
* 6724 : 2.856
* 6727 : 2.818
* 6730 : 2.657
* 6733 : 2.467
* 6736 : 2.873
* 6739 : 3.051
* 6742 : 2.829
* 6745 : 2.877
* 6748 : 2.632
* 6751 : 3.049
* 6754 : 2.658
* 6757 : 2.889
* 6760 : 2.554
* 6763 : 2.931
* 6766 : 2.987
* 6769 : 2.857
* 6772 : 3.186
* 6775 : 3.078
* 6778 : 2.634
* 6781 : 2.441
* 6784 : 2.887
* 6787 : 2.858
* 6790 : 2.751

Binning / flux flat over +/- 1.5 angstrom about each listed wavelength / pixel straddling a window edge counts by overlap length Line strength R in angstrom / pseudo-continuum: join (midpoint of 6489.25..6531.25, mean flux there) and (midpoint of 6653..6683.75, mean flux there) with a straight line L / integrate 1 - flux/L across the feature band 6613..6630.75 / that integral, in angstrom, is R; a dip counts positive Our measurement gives -1.4 angstrom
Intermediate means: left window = 2.68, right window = 3.01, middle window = 3.13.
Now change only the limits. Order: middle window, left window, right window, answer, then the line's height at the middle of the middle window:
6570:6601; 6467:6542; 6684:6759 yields -1.3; 2.78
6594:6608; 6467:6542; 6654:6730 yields -0.8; 2.83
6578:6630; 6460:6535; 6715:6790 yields -4.2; 2.78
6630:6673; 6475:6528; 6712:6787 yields -2.7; 2.78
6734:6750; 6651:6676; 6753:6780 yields 0.4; 2.91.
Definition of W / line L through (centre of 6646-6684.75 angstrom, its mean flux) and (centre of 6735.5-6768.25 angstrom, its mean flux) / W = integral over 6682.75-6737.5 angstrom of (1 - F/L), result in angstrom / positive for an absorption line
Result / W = 1.3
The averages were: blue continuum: 2.94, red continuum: 2.85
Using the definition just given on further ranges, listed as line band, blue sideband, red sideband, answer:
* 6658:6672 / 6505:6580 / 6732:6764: -1.5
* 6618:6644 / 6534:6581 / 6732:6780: -1.1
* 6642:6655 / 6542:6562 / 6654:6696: 0.7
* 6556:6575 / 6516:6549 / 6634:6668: -1.2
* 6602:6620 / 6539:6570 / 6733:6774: -0.8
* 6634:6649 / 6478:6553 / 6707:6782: 0.0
